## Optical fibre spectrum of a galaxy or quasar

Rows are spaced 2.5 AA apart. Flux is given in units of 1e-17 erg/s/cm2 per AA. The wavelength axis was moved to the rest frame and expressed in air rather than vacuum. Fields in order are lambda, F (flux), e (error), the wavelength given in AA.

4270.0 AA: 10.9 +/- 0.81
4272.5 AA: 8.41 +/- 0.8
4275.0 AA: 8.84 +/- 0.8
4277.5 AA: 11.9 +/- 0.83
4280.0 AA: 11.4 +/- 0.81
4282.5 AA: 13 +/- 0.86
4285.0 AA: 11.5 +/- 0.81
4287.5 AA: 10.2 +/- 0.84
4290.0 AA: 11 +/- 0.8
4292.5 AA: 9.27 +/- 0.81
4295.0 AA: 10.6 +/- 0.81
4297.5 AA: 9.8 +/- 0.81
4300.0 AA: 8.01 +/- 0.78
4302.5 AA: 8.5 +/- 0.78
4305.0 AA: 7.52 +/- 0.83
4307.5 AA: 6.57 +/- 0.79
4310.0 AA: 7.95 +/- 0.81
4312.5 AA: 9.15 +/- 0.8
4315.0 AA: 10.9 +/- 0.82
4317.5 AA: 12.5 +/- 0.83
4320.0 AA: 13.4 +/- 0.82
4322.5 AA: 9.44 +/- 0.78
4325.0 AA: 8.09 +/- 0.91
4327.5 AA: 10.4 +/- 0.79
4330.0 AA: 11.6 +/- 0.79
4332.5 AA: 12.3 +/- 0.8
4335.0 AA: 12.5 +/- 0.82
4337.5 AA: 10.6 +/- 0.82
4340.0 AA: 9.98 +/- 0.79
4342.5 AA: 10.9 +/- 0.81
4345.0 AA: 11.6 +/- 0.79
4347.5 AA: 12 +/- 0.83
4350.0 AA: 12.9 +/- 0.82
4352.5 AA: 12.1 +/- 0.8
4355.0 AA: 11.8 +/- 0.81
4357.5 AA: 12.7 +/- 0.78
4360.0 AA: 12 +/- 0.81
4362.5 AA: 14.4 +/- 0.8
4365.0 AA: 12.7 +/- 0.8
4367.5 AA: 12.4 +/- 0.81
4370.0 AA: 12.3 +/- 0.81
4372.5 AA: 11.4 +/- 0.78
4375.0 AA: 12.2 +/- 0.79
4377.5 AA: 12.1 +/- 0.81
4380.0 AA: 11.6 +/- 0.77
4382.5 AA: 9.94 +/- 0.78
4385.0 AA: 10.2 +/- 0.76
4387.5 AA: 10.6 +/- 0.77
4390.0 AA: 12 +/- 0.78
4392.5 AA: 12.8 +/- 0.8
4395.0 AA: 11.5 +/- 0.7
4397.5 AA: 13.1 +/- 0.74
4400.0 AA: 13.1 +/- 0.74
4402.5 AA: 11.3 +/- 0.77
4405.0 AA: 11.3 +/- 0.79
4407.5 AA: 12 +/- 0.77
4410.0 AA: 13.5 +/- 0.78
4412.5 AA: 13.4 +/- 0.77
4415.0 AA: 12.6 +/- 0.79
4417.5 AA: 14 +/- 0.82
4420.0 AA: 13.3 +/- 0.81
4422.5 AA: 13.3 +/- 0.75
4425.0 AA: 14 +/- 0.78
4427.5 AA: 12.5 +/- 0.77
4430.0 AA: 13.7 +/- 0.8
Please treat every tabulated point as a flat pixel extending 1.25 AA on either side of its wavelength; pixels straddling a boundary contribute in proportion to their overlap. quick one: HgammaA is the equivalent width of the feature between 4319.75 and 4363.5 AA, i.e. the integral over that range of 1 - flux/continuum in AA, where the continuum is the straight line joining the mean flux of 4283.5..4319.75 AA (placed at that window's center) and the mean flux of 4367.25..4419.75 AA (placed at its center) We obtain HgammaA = -3.3 AA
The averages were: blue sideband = 9.66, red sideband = 12.1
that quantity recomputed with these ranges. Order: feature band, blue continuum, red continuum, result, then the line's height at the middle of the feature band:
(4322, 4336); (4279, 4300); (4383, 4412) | 0.48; 11.1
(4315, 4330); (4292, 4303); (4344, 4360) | -0.37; 10.6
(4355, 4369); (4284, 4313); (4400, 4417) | -2.11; 11.1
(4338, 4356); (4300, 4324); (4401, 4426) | -1.58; 10.6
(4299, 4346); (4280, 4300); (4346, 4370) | 5.97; 11.5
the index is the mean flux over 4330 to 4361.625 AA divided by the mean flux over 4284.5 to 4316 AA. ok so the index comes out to 1.28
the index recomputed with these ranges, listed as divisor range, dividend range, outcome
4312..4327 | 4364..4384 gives 1.11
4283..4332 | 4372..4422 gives 1.23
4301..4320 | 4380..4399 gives 1.24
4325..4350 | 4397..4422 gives 1.14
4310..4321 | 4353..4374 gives 1.13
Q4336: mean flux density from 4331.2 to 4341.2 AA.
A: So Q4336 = 11.4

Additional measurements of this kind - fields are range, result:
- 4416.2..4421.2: 13.6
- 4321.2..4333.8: 10.4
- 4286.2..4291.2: 10.6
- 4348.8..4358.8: 12.4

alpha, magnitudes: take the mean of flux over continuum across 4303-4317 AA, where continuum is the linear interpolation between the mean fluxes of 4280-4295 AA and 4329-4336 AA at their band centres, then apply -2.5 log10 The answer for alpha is 0.32 mag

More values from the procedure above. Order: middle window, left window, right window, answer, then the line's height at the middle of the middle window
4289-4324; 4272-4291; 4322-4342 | 0.125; 10.8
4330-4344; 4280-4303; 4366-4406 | -0.028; 11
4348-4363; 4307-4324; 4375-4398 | -0.151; 10.9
